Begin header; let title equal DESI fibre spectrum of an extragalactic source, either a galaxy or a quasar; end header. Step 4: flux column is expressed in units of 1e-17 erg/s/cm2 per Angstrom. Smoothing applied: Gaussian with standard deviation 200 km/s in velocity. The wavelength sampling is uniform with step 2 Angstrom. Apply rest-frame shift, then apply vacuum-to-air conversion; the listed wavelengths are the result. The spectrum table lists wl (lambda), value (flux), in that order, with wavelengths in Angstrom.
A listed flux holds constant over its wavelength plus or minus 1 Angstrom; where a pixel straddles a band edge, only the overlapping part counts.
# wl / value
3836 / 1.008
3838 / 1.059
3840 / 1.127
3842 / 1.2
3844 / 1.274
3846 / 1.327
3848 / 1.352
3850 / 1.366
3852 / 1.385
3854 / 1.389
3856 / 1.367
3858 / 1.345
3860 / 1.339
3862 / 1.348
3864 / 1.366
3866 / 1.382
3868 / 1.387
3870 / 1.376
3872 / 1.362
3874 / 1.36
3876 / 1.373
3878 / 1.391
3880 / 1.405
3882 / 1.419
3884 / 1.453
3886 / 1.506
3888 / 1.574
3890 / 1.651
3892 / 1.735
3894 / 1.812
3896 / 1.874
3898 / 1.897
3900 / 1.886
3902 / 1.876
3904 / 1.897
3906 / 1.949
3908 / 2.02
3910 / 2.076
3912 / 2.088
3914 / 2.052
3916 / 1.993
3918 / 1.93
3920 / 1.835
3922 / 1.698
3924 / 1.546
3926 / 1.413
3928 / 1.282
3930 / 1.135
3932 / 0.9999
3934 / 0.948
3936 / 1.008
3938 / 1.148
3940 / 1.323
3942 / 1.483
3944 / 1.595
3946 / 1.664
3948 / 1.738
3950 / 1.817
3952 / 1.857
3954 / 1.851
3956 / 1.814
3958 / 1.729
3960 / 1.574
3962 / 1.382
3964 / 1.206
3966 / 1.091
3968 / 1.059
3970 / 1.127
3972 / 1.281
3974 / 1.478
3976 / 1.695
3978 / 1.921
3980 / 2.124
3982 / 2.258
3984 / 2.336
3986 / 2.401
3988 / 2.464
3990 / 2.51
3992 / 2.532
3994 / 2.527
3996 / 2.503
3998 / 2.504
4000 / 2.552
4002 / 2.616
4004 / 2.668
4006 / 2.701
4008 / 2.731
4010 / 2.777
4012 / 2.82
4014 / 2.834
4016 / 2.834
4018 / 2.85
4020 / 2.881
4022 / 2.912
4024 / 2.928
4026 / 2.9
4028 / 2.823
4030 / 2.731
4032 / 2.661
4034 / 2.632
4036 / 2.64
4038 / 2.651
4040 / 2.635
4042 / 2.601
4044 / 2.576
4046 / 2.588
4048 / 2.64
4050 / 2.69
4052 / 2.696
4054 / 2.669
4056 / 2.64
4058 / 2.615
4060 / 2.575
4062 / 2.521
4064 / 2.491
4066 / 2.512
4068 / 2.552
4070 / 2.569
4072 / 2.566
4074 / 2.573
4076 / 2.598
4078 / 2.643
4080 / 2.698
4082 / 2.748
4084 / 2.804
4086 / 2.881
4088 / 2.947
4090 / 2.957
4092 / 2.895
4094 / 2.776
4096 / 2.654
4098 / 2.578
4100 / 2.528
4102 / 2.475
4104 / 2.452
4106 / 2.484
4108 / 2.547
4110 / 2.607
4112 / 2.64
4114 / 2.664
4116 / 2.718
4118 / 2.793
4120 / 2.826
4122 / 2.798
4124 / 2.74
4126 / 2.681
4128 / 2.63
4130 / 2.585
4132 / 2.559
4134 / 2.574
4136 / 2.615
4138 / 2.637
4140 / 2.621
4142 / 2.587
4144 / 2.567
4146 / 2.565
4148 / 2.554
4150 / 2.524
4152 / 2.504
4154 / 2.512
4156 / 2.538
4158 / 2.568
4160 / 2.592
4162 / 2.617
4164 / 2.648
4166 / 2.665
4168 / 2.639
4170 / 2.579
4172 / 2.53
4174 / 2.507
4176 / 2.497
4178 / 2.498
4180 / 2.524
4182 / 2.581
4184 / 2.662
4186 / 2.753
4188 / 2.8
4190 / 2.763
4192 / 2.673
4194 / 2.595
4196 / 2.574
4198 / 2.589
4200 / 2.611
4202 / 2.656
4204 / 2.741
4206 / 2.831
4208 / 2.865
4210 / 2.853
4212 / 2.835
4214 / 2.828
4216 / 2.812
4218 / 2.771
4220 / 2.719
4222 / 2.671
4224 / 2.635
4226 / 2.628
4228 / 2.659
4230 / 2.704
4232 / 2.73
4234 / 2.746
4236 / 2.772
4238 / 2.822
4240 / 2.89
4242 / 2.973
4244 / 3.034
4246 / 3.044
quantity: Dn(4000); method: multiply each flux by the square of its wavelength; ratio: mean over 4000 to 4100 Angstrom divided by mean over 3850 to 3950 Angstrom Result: 1.9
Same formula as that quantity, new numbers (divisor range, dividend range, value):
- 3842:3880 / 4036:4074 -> 2.11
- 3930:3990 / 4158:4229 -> 1.86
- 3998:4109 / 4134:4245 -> 1.06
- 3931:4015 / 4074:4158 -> 1.48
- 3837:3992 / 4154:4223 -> 1.92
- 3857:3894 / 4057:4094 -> 2.05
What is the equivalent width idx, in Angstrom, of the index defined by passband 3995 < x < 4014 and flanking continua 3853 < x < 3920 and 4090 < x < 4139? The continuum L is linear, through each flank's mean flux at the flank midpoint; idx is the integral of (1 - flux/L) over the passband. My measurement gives -4.4 Angstrom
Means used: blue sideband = 1.64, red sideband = 2.65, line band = 2.66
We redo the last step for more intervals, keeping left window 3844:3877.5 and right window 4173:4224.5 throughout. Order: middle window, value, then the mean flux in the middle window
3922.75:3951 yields 5.02 Angstrom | 1.37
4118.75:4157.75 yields -2.62 Angstrom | 2.61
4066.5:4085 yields -3.61 Angstrom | 2.64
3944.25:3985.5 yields 2.62 Angstrom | 1.66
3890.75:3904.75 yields -3.18 Angstrom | 1.85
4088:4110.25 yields -3.42 Angstrom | 2.65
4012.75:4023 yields -4.58 Angstrom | 2.86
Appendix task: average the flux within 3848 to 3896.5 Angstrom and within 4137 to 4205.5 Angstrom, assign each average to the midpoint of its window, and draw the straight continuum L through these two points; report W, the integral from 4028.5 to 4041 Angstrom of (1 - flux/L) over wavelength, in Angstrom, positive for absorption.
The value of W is -3.54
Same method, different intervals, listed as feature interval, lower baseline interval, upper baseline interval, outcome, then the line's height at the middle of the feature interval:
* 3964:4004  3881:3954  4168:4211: -3.0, 1.89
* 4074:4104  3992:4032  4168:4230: 0.0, 2.71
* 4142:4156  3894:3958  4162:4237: -0.3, 2.49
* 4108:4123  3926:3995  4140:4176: -2.1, 2.37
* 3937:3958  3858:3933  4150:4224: 1.9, 1.8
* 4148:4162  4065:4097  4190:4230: 0.9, 2.71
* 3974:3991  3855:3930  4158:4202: -2.1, 1.93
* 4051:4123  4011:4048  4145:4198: 0.7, 2.69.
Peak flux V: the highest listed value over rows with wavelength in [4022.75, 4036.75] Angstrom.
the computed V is 2.928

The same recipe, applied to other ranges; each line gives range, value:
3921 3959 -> 1.857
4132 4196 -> 2.8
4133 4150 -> 2.637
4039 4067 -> 2.696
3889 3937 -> 2.088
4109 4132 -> 2.826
